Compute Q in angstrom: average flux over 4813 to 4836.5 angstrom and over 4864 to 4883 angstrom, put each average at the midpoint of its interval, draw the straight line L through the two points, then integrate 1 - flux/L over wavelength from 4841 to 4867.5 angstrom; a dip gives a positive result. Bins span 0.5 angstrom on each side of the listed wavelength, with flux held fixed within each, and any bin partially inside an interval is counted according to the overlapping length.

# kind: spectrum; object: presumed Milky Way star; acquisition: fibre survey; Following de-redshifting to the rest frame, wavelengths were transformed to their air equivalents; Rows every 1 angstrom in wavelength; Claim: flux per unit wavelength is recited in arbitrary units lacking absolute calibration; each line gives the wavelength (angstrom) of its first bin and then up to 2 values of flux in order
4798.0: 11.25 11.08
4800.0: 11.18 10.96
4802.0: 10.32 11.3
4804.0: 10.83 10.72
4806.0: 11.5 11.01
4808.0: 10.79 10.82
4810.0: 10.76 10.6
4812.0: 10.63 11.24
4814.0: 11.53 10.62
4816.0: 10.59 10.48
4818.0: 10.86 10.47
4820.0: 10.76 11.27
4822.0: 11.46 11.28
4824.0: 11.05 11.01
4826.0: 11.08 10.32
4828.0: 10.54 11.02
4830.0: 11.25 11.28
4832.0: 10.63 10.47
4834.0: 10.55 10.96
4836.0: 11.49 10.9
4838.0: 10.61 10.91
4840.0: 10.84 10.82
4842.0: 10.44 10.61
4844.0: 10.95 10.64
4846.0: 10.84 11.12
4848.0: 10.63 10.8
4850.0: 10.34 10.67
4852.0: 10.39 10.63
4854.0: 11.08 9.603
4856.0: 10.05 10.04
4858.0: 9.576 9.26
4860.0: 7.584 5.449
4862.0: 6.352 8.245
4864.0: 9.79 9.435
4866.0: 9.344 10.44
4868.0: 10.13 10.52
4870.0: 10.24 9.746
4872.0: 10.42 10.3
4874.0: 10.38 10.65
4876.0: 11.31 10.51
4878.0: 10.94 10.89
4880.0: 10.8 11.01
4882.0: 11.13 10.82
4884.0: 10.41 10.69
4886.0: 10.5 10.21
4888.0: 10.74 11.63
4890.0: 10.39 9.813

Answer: 2.1 angstrom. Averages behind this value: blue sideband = 10.9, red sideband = 10.4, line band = 9.8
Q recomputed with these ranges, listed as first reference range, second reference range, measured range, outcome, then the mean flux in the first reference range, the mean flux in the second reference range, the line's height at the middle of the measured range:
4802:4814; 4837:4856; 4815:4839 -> -0.2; 10.9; 10.7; 10.8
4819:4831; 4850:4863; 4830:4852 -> -1.5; 11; 9.23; 10.1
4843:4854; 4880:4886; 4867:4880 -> 0.3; 10.7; 10.8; 10.8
